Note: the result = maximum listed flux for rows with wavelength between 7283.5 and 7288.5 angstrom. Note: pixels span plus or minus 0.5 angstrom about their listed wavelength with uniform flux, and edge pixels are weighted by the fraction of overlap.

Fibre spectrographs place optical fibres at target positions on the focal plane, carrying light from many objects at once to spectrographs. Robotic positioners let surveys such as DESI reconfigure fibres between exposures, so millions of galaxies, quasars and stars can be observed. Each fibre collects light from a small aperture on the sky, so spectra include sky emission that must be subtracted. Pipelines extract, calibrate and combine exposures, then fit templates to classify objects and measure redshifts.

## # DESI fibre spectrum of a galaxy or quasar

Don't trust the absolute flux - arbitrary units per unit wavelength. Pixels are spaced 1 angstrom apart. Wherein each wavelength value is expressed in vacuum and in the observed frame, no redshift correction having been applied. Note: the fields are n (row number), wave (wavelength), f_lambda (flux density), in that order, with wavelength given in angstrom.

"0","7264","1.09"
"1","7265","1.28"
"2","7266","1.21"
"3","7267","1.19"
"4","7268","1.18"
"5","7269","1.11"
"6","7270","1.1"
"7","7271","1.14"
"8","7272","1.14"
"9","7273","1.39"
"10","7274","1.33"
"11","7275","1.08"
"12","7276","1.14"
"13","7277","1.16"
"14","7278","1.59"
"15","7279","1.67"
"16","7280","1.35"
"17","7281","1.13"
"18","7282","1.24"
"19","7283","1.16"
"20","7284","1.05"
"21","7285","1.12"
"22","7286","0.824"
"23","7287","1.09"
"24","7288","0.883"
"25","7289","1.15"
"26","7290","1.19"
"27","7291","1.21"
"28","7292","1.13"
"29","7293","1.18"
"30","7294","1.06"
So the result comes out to 1.12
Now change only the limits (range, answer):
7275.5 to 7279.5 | 1.67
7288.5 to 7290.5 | 1.19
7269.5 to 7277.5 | 1.39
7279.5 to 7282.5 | 1.35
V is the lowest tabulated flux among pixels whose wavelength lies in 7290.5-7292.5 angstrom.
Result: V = 1.13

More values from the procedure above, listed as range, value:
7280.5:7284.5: 1.05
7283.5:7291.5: 0.824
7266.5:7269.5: 1.11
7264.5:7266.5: 1.21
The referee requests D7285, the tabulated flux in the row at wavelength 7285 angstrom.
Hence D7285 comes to 1.12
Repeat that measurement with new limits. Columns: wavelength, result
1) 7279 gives 1.67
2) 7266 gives 1.21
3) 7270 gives 1.1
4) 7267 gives 1.19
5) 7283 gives 1.16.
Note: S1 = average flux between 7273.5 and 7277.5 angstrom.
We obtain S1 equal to 1.18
